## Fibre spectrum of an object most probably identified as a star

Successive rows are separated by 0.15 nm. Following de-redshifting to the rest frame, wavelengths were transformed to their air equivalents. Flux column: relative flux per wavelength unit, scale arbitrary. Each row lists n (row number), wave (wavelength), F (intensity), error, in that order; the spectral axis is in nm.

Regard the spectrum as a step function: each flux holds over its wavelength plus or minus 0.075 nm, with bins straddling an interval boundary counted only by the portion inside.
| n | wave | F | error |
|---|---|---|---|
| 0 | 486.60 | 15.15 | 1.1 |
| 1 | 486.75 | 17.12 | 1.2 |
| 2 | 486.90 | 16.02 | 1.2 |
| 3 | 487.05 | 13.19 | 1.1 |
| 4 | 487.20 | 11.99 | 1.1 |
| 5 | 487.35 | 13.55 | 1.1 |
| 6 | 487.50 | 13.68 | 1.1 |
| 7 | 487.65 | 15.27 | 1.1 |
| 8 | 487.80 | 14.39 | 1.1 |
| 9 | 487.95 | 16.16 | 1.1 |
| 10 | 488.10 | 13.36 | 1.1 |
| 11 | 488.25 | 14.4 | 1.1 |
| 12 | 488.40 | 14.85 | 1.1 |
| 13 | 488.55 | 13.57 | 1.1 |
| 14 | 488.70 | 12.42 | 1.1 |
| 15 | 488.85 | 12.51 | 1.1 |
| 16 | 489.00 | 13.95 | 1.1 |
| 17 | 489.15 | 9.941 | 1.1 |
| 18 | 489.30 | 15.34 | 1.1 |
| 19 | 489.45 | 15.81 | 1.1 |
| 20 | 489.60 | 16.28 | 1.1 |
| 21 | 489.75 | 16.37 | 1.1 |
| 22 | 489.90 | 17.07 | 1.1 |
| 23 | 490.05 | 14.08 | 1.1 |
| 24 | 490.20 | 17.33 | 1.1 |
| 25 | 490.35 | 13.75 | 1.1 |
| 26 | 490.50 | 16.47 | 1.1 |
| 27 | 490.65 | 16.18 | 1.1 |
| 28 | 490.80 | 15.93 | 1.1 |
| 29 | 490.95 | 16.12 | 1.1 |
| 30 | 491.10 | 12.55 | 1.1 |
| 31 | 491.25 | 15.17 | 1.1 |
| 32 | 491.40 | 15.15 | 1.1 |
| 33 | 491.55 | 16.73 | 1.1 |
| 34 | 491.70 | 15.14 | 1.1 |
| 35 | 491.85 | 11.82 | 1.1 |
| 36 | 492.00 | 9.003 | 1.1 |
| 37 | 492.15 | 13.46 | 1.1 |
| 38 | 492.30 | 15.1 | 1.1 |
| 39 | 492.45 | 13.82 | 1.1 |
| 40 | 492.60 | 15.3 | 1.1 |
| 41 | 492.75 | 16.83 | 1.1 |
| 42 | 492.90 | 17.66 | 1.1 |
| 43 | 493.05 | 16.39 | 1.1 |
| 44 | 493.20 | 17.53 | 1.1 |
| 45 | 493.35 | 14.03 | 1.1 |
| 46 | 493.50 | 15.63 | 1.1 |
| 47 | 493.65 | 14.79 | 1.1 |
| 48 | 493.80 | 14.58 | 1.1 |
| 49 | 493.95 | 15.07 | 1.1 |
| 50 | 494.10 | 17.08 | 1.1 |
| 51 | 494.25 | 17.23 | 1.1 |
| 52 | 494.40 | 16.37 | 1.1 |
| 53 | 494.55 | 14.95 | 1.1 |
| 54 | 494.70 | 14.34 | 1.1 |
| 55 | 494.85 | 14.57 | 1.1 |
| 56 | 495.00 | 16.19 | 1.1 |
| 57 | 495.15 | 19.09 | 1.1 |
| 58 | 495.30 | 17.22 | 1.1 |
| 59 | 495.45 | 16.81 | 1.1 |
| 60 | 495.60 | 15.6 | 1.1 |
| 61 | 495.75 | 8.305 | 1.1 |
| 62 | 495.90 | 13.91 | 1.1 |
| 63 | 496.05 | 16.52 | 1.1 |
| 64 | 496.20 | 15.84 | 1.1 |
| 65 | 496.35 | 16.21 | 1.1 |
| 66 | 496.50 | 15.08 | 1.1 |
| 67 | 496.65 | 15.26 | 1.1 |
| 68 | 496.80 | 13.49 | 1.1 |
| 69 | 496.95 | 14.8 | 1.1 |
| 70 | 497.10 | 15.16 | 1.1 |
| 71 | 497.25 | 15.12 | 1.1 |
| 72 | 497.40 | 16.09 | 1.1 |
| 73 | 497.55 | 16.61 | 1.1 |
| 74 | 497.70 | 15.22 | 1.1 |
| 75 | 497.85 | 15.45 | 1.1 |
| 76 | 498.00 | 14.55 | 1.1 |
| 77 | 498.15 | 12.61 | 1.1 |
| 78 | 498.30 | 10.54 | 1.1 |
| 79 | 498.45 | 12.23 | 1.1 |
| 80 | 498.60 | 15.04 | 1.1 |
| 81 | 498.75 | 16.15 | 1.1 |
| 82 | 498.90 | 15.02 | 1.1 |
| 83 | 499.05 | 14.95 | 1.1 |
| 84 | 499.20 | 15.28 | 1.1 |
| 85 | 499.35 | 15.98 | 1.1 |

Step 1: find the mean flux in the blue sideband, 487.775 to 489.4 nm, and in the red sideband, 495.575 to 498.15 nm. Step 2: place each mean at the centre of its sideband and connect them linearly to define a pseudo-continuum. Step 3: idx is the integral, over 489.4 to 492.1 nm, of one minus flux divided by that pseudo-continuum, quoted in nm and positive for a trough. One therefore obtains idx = -0.20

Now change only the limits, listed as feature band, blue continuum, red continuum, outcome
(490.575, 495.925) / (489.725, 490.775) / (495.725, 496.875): 0.02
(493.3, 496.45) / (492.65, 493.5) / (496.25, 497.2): 0.05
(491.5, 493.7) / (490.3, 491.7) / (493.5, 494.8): 0.08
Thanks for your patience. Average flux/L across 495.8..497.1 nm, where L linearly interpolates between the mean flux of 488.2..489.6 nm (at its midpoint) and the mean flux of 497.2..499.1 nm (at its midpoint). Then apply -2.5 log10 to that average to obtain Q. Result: -0.04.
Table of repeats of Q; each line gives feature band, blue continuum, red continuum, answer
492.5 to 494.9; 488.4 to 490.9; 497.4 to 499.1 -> -0.08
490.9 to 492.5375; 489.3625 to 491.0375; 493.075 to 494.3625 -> 0.14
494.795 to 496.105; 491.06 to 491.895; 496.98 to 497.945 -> -0.01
